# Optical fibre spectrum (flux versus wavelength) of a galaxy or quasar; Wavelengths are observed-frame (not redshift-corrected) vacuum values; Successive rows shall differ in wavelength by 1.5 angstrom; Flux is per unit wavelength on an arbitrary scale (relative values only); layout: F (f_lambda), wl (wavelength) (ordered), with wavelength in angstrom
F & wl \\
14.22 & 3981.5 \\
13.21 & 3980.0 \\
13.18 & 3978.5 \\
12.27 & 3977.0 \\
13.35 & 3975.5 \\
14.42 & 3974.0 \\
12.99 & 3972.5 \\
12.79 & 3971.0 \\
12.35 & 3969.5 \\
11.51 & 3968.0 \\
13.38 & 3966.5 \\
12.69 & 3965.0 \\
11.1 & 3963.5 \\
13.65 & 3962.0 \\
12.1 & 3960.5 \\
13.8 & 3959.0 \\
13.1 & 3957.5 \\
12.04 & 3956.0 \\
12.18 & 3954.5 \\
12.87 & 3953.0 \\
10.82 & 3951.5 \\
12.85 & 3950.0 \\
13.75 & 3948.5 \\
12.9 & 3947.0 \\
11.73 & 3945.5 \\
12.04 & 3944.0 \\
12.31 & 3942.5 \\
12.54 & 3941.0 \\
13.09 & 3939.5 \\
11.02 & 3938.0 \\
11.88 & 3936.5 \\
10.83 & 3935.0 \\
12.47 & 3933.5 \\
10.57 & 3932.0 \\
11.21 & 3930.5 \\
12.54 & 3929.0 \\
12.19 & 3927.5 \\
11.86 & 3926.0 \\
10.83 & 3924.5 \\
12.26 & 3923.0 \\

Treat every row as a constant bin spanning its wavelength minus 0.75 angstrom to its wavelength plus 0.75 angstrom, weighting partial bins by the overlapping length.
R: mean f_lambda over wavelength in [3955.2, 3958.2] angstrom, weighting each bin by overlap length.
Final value 12.6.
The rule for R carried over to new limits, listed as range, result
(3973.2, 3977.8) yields 13.3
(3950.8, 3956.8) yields 12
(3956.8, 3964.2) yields 12.8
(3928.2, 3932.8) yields 11.5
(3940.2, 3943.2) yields 12.4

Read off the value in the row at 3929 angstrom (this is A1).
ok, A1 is 12.54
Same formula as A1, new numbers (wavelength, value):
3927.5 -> 12.19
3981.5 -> 14.22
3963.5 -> 11.1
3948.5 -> 13.75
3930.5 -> 11.21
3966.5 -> 13.38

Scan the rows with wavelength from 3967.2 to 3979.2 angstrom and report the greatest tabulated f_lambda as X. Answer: 14.42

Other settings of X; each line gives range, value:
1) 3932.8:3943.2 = 13.09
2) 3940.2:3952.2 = 13.75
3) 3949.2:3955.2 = 12.87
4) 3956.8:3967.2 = 13.8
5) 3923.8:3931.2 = 12.54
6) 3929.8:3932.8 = 11.21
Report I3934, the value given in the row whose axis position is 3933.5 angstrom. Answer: 12.47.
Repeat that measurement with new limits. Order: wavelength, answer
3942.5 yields 12.31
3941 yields 12.54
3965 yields 12.69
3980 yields 13.21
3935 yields 10.83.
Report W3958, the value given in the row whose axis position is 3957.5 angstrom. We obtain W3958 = 13.1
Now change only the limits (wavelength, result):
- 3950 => 12.85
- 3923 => 12.26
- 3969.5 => 12.35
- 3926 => 11.86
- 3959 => 13.8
